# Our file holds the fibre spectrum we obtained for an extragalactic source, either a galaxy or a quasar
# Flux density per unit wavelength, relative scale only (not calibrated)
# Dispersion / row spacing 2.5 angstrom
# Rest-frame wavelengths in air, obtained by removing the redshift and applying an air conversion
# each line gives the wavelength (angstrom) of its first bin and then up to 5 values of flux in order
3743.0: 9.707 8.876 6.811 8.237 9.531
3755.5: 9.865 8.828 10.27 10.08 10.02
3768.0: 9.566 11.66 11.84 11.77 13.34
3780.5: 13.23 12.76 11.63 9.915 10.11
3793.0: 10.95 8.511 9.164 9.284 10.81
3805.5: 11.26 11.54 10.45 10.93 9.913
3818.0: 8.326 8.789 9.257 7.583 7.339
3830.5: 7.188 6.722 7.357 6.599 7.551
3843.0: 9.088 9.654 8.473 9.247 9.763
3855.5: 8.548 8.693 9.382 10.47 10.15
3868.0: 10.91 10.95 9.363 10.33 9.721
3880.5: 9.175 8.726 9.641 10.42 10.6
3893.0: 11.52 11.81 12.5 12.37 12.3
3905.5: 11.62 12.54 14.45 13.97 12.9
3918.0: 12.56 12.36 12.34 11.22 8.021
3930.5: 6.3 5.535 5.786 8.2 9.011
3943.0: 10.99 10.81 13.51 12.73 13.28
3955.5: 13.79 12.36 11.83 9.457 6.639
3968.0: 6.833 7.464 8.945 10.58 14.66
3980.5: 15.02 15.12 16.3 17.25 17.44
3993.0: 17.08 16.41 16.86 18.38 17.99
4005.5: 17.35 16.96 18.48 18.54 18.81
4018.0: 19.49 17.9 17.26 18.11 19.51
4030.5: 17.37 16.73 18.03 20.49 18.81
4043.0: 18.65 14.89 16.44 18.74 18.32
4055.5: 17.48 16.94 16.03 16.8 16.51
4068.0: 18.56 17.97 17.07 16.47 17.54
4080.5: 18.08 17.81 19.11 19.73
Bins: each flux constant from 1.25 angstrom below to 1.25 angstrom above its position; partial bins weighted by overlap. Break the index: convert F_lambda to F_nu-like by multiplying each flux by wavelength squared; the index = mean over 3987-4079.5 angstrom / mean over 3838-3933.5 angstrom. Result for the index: 1.83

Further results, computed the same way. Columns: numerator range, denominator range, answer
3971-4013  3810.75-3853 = 2.03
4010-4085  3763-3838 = 2.02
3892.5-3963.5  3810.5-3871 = 1.33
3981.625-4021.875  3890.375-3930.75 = 1.54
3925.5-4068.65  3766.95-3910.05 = 1.58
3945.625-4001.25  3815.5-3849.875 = 1.75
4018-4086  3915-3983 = 1.77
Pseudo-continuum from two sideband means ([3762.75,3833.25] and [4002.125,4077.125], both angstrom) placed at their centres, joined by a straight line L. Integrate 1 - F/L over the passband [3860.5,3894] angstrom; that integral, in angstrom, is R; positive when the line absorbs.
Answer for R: 6.7 angstrom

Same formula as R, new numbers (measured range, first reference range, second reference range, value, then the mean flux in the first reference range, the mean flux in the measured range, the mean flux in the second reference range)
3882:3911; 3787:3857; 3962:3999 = -1.37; 9.08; 11.5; 13.1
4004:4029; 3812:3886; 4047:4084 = -4.42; 8.98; 18.2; 17.4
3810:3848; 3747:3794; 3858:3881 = 6.78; 10.6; 8.41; 10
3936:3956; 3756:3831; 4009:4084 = 4.83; 10.2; 11.2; 17.8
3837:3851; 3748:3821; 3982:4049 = 4.39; 10.4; 8.42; 17.7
